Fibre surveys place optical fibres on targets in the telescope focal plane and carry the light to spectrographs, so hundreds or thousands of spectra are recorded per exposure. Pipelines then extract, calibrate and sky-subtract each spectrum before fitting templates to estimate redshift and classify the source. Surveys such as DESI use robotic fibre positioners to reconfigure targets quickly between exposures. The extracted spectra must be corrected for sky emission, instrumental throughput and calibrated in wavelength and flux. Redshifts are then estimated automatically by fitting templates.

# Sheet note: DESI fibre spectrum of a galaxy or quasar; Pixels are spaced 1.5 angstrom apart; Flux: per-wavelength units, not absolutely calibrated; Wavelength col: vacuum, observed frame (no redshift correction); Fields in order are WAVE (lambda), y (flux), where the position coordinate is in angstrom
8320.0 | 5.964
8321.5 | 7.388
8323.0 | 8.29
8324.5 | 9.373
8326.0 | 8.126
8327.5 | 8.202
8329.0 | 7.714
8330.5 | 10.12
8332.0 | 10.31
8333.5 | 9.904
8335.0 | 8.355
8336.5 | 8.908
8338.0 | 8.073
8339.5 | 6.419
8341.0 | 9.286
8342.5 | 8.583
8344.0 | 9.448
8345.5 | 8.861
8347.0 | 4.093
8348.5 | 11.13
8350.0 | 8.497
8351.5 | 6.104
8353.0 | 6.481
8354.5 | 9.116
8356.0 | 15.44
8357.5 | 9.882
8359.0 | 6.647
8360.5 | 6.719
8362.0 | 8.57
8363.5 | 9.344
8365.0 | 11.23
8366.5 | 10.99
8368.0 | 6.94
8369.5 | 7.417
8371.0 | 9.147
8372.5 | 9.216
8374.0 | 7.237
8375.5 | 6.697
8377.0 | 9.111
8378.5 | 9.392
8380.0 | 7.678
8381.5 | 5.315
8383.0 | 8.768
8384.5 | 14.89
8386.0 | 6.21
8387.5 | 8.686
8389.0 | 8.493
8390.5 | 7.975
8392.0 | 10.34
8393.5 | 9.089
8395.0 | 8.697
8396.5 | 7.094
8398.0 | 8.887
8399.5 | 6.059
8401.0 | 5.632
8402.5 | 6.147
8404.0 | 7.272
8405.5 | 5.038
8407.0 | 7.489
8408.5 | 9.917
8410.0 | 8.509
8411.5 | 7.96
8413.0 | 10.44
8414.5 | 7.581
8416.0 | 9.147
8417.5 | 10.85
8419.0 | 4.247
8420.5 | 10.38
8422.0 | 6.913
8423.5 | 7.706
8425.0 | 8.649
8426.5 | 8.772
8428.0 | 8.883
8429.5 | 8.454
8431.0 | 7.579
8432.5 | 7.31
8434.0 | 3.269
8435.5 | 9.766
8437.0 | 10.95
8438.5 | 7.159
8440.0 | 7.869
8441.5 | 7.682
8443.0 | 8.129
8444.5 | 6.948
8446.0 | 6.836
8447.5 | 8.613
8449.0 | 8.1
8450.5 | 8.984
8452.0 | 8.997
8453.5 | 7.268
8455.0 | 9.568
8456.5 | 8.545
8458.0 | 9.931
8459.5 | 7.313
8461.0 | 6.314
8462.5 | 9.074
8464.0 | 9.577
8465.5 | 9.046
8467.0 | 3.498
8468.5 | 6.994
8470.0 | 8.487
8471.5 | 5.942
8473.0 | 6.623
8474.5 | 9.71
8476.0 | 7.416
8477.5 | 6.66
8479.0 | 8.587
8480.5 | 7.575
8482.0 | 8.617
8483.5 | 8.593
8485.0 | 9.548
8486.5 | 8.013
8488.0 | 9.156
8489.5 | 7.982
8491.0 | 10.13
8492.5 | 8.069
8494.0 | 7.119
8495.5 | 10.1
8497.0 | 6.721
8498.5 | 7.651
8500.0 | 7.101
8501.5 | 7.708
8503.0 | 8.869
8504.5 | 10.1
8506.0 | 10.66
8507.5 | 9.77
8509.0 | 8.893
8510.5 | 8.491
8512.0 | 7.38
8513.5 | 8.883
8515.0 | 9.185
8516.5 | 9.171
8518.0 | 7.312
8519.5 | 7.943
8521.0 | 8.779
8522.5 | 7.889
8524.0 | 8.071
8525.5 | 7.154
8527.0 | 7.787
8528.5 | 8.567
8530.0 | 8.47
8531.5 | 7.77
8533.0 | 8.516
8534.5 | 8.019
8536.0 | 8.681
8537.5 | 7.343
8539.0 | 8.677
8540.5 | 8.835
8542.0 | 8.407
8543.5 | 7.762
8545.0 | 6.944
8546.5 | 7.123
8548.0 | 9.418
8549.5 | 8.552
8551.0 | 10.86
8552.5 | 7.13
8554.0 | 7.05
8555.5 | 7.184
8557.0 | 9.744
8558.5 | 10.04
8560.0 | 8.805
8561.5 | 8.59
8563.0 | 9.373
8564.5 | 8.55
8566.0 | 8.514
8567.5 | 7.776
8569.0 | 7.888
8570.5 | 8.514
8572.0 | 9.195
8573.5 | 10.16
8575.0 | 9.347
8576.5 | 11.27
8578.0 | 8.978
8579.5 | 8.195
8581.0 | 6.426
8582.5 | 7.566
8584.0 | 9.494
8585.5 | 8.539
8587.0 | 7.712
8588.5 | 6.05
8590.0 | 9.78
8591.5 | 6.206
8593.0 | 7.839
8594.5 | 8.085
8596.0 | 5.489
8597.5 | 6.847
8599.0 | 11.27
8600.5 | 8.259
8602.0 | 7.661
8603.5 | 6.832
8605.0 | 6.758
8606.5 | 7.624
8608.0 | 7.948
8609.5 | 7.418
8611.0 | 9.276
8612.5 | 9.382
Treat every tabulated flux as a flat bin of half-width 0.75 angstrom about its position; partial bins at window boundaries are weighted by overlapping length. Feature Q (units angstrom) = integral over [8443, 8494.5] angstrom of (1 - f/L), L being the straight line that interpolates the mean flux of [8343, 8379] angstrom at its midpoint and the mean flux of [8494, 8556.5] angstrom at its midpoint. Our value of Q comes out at 2.2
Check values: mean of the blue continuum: 8.65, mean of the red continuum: 8.31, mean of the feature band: 8.06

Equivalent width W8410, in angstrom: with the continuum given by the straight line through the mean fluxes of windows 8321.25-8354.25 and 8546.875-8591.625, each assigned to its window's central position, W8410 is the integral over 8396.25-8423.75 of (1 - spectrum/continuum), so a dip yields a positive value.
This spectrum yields 2.2 angstrom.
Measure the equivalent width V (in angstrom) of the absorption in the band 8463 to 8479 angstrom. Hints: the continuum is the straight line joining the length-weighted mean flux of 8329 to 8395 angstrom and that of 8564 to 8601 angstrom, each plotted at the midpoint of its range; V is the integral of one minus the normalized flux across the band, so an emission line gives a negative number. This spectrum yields 2.0 angstrom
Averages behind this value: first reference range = 8.71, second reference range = 8.32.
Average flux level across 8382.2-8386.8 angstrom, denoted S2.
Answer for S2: 9.89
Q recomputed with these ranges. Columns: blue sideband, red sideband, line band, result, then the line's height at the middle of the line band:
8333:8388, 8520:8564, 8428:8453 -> 1.6 angstrom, 8.49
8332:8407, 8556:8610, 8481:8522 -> -1.3 angstrom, 8.32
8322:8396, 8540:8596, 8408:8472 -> 3.5 angstrom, 8.56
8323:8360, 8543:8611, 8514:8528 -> 0.3 angstrom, 8.36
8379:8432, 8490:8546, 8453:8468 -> 0.4 angstrom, 8.25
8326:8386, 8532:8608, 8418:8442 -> 1.9 angstrom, 8.54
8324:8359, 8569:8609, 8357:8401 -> 1.1 angstrom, 8.66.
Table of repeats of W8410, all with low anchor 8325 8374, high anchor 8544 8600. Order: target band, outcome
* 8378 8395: -0.27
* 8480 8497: -0.10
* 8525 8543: 0.53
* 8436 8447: 0.74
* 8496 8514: -0.11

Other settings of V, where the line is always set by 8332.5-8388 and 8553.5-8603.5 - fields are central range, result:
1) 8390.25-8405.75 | 1.9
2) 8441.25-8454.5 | 0.8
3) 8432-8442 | 0.9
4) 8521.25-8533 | 0.5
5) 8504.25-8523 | -0.8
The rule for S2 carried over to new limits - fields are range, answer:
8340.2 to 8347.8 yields 8.06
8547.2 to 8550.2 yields 8.96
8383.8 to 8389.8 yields 9.51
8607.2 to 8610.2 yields 7.69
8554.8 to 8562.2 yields 8.89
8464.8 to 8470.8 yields 6.98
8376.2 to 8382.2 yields 7.89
